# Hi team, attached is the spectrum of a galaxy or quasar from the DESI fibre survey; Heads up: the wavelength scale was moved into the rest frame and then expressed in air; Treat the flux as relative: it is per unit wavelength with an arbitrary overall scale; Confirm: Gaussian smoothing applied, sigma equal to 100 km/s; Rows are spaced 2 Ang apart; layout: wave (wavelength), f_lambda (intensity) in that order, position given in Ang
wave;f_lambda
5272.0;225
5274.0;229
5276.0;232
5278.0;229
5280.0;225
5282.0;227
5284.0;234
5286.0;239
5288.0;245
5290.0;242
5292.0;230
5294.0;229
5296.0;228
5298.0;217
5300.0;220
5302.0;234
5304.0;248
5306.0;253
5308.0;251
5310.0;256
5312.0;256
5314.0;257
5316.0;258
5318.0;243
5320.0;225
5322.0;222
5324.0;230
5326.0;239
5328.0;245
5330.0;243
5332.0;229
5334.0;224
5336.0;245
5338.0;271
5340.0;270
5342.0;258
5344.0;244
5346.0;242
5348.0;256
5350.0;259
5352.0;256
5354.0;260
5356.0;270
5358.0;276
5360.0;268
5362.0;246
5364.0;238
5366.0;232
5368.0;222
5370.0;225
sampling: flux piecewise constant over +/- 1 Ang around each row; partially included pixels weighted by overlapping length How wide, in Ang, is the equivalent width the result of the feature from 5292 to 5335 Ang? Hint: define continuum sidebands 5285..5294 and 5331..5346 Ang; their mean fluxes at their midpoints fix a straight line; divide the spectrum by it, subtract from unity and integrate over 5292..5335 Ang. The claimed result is 0.83 Ang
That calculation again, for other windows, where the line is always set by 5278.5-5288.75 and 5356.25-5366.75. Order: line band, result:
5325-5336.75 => 0.40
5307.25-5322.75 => -0.30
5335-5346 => -0.35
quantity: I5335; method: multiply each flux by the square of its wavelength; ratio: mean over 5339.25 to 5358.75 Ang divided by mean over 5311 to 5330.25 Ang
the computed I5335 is 1.1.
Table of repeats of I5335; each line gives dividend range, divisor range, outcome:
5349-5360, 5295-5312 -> 1.13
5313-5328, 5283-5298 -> 1.03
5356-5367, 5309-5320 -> 1.03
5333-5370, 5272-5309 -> 1.10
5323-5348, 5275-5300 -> 1.08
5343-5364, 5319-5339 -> 1.09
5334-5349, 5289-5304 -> 1.12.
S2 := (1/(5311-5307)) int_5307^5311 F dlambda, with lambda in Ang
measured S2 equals 254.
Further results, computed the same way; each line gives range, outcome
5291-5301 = 225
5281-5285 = 230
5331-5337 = 233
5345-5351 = 252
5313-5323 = 241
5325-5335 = 236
